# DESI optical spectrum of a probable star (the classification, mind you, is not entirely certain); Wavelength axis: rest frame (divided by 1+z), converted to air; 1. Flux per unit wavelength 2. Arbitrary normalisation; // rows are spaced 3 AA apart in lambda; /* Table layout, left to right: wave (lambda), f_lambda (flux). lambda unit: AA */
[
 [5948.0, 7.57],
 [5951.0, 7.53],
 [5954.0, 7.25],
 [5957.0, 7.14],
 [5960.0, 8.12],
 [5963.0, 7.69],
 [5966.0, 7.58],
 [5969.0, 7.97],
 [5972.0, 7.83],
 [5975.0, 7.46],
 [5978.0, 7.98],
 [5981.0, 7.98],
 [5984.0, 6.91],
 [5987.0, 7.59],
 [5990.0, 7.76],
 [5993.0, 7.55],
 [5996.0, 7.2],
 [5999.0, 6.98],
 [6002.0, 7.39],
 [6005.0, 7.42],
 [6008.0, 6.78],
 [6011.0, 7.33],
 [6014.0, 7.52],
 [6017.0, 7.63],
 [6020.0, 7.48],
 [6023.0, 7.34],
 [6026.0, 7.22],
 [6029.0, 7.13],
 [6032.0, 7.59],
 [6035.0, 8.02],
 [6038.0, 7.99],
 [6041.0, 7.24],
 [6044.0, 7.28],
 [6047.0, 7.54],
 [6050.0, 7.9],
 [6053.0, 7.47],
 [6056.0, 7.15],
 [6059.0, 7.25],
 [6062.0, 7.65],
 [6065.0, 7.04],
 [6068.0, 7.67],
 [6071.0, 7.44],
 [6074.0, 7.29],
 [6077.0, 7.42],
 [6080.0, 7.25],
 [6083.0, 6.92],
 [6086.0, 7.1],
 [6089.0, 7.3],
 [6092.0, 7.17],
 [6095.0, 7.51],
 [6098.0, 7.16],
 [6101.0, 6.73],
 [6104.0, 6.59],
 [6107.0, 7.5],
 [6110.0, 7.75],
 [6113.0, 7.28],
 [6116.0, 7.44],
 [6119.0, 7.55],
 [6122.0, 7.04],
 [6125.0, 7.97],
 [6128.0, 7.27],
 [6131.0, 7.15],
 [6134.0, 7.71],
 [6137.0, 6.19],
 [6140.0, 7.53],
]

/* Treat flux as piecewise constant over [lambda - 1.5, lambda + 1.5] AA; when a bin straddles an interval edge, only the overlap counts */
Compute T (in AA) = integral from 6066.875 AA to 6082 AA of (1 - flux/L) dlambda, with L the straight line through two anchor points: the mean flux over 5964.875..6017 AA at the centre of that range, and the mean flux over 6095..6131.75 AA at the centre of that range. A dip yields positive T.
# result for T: -0.1 AA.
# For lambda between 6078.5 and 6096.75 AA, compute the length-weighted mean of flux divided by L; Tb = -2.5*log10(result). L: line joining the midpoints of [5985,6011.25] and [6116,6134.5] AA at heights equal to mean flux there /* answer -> 0.03 mag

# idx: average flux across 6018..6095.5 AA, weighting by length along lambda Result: 7.4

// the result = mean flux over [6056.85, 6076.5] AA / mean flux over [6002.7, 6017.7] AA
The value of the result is 1.0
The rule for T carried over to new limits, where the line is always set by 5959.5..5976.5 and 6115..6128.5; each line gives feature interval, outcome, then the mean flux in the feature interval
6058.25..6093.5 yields 1.2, 7.29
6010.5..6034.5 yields 0.7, 7.43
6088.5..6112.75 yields 0.9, 7.21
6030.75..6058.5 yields 0.2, 7.56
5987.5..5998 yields 0.3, 7.49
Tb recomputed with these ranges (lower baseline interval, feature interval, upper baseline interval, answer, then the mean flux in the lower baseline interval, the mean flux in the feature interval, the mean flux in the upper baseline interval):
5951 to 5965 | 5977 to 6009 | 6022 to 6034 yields 0.01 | 7.55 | 7.41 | 7.35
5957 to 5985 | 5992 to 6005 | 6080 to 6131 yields 0.05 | 7.71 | 7.29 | 7.26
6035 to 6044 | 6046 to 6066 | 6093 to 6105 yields 0.00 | 7.63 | 7.44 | 7.02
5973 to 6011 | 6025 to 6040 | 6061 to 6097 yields -0.03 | 7.42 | 7.59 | 7.31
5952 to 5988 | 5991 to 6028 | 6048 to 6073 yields 0.03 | 7.62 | 7.32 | 7.45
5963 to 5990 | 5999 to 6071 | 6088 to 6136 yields 0.01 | 7.67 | 7.43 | 7.31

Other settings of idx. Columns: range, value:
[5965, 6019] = 7.49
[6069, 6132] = 7.28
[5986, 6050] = 7.44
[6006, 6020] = 7.34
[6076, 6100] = 7.21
